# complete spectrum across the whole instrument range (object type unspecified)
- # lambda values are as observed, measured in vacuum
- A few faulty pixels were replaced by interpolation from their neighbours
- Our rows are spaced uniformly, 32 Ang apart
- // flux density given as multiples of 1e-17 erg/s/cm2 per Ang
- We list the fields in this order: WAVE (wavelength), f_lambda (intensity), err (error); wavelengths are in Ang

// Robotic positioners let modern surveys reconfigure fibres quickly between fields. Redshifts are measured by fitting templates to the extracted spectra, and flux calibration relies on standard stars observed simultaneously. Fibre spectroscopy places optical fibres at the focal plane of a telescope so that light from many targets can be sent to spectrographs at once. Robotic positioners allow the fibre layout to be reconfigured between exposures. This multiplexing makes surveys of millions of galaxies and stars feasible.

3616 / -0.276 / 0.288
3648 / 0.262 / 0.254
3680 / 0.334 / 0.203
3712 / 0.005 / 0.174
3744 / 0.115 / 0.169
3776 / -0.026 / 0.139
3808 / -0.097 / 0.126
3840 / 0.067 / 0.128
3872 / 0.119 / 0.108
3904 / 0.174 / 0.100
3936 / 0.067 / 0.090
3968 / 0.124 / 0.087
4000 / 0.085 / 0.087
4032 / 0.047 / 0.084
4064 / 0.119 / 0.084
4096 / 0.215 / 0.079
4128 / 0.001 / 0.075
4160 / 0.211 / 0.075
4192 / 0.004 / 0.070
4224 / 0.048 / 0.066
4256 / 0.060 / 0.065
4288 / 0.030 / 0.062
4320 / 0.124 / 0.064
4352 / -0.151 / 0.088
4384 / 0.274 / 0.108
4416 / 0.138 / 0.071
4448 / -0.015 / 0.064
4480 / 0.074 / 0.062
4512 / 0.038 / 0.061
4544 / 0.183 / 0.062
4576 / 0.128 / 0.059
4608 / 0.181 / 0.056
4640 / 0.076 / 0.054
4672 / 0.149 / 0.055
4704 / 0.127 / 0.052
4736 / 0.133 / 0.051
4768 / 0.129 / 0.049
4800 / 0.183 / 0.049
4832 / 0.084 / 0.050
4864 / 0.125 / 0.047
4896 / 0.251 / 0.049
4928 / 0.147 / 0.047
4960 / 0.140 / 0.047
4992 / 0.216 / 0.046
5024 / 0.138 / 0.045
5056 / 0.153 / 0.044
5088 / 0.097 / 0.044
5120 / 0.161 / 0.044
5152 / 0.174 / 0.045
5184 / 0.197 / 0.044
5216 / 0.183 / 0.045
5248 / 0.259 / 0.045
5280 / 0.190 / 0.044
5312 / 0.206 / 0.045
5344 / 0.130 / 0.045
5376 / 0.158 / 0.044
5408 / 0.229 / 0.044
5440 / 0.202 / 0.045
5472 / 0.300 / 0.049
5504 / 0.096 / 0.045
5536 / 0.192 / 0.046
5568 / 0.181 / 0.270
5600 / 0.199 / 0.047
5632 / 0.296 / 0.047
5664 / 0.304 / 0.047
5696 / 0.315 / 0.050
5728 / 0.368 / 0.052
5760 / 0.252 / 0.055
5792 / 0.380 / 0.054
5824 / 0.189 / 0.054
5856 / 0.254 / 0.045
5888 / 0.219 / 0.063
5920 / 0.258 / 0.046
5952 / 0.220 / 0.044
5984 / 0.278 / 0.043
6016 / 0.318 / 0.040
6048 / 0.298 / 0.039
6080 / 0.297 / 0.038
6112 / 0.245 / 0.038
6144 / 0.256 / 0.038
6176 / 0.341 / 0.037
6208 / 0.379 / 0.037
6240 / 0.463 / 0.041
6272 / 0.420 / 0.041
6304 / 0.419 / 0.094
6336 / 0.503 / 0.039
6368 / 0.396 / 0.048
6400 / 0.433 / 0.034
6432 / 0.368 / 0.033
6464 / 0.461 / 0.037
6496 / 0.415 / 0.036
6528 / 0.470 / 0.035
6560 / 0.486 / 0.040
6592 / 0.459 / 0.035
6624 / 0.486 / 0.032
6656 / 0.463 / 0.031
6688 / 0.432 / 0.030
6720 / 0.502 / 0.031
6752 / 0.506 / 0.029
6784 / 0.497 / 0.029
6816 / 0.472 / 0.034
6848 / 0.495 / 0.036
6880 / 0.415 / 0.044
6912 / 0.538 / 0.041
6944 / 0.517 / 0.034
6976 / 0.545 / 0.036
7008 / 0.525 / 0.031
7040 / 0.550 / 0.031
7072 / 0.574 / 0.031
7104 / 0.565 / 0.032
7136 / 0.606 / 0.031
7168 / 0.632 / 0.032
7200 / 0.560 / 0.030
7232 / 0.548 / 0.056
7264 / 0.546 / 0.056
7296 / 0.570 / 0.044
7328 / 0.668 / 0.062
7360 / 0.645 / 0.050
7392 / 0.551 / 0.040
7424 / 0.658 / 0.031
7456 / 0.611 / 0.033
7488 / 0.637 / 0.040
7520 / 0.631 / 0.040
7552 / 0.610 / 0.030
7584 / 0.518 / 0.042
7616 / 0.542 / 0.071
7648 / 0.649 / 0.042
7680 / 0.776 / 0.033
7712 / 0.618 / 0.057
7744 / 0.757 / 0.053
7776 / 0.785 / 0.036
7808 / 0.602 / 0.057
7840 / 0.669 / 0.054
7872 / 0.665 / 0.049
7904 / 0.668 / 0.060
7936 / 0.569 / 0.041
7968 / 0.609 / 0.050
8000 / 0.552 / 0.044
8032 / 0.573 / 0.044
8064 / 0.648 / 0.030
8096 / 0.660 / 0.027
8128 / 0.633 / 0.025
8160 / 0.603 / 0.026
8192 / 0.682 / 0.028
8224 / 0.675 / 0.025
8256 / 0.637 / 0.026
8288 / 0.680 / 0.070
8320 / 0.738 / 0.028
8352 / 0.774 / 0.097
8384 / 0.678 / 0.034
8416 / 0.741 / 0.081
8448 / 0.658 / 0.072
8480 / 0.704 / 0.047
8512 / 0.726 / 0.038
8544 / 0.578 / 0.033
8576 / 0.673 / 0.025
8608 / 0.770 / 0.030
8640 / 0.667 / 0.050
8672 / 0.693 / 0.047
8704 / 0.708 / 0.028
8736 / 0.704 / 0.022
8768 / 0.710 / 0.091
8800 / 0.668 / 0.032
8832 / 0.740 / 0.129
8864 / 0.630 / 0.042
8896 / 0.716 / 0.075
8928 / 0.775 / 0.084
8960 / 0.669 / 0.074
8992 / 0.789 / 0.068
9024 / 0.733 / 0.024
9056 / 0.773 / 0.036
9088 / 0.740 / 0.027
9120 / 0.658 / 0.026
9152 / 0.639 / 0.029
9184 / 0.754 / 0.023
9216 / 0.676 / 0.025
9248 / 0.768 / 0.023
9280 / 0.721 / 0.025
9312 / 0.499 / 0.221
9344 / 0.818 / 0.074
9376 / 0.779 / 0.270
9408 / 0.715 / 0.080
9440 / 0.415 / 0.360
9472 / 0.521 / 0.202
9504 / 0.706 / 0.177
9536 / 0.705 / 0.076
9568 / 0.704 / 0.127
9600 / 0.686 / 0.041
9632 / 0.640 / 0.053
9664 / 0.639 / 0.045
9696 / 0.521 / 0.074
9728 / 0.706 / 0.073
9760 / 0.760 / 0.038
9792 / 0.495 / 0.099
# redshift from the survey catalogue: 0.550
